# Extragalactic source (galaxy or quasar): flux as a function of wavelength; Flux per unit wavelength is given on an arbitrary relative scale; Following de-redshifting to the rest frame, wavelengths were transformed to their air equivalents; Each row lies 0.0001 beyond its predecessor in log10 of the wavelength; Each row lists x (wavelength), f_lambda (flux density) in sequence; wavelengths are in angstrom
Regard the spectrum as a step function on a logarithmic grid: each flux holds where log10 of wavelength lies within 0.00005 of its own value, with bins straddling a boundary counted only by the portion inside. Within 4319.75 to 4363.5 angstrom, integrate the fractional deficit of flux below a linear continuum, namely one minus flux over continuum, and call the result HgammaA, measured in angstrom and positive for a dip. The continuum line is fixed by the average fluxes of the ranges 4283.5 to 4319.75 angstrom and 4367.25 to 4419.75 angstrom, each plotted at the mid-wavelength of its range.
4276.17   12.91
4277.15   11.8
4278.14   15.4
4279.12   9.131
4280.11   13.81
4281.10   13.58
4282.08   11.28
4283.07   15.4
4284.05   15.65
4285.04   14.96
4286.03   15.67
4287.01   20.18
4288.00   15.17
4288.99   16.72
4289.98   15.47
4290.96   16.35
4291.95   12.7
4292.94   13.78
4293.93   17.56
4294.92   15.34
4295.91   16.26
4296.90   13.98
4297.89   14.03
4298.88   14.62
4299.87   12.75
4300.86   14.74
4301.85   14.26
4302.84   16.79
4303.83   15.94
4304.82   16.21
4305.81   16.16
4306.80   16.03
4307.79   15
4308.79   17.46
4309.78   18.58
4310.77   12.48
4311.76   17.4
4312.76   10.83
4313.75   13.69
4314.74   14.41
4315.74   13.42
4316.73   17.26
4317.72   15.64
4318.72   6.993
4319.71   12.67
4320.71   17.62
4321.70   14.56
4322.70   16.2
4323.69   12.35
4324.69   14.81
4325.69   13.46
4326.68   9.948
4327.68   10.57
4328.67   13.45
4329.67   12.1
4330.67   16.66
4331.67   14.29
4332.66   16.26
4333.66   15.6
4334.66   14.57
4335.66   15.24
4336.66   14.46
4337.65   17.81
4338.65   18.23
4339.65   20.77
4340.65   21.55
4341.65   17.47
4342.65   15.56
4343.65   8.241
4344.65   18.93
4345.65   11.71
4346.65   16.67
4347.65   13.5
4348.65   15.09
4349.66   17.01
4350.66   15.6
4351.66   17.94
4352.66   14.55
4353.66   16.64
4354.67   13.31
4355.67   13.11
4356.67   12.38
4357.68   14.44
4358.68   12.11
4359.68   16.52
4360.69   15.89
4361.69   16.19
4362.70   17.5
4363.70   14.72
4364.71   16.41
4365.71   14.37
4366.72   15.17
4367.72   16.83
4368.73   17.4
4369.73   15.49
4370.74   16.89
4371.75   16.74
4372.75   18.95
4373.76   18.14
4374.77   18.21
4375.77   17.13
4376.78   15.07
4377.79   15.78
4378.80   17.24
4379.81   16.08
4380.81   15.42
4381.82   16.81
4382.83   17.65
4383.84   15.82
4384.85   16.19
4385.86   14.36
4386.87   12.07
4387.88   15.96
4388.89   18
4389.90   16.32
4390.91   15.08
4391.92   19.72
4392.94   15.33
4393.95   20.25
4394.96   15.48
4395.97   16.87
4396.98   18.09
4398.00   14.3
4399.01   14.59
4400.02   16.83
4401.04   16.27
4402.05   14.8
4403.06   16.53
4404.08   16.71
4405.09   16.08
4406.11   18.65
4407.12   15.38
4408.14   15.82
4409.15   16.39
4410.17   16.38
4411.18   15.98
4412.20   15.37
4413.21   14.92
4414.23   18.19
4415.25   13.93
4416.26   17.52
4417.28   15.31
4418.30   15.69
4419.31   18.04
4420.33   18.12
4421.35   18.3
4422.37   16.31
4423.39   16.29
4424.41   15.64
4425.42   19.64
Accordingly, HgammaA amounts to 1.55 angstrom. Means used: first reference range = 15.1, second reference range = 16.4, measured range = 15.1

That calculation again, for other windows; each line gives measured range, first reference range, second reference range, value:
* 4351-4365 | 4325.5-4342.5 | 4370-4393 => 0.8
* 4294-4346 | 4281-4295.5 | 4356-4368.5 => 1.3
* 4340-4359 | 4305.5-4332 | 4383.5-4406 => -0.1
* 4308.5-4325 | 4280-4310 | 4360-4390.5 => 1.2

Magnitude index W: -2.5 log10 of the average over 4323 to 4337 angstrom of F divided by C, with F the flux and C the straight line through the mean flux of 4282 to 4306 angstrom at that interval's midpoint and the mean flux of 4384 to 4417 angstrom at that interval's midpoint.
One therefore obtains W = 0.13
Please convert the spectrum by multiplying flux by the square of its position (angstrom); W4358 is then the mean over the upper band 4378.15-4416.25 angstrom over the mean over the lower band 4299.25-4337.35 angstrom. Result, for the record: 1.2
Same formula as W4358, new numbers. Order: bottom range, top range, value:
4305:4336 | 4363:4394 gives 1.17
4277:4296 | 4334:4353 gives 1.11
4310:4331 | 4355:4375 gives 1.18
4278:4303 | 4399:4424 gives 1.17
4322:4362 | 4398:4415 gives 1.10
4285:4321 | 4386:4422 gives 1.14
